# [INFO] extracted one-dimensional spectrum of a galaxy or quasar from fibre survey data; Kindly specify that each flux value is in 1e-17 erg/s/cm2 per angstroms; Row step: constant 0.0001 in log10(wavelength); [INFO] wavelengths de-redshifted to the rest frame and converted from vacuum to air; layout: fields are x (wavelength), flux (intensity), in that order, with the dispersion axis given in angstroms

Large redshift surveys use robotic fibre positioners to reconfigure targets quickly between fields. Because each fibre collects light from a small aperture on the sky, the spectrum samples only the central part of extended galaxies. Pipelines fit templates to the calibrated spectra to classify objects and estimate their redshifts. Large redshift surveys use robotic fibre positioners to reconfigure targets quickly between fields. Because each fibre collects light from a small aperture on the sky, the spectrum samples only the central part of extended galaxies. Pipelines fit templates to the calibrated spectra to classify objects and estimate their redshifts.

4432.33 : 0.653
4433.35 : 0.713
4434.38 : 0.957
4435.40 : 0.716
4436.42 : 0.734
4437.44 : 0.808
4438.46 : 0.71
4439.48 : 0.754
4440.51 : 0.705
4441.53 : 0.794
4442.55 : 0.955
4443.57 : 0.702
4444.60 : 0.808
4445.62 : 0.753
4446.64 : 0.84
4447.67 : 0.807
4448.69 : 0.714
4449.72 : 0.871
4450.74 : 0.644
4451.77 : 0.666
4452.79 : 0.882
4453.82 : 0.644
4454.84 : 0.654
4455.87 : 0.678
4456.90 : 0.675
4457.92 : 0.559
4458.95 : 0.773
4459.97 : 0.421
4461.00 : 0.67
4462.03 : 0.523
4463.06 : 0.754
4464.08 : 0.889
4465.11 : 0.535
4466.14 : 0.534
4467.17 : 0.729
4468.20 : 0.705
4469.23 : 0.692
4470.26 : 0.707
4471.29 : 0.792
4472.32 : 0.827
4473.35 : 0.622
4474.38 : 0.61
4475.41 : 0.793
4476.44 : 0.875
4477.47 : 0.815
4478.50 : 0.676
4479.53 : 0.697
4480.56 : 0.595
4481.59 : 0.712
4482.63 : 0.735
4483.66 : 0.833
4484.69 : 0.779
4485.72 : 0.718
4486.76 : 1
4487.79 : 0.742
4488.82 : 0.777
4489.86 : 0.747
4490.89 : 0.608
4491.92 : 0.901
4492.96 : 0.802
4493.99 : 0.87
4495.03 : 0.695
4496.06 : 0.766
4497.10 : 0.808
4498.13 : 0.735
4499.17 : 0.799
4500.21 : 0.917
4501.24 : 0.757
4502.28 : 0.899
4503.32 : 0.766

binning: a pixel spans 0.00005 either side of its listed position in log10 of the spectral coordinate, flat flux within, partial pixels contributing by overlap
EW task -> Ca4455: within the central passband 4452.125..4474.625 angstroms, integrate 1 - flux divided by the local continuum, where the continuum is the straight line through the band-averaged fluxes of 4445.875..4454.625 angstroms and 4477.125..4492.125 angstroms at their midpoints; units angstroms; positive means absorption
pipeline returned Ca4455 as 2.3 angstroms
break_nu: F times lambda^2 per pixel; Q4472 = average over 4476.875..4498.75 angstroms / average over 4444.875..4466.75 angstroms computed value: 1.12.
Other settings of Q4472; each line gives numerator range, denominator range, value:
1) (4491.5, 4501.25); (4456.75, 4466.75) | 1.29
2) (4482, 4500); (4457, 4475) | 1.19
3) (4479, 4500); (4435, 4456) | 1.04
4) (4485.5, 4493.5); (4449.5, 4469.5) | 1.19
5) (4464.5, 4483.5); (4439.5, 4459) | 0.96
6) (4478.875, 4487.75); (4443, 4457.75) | 1.04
